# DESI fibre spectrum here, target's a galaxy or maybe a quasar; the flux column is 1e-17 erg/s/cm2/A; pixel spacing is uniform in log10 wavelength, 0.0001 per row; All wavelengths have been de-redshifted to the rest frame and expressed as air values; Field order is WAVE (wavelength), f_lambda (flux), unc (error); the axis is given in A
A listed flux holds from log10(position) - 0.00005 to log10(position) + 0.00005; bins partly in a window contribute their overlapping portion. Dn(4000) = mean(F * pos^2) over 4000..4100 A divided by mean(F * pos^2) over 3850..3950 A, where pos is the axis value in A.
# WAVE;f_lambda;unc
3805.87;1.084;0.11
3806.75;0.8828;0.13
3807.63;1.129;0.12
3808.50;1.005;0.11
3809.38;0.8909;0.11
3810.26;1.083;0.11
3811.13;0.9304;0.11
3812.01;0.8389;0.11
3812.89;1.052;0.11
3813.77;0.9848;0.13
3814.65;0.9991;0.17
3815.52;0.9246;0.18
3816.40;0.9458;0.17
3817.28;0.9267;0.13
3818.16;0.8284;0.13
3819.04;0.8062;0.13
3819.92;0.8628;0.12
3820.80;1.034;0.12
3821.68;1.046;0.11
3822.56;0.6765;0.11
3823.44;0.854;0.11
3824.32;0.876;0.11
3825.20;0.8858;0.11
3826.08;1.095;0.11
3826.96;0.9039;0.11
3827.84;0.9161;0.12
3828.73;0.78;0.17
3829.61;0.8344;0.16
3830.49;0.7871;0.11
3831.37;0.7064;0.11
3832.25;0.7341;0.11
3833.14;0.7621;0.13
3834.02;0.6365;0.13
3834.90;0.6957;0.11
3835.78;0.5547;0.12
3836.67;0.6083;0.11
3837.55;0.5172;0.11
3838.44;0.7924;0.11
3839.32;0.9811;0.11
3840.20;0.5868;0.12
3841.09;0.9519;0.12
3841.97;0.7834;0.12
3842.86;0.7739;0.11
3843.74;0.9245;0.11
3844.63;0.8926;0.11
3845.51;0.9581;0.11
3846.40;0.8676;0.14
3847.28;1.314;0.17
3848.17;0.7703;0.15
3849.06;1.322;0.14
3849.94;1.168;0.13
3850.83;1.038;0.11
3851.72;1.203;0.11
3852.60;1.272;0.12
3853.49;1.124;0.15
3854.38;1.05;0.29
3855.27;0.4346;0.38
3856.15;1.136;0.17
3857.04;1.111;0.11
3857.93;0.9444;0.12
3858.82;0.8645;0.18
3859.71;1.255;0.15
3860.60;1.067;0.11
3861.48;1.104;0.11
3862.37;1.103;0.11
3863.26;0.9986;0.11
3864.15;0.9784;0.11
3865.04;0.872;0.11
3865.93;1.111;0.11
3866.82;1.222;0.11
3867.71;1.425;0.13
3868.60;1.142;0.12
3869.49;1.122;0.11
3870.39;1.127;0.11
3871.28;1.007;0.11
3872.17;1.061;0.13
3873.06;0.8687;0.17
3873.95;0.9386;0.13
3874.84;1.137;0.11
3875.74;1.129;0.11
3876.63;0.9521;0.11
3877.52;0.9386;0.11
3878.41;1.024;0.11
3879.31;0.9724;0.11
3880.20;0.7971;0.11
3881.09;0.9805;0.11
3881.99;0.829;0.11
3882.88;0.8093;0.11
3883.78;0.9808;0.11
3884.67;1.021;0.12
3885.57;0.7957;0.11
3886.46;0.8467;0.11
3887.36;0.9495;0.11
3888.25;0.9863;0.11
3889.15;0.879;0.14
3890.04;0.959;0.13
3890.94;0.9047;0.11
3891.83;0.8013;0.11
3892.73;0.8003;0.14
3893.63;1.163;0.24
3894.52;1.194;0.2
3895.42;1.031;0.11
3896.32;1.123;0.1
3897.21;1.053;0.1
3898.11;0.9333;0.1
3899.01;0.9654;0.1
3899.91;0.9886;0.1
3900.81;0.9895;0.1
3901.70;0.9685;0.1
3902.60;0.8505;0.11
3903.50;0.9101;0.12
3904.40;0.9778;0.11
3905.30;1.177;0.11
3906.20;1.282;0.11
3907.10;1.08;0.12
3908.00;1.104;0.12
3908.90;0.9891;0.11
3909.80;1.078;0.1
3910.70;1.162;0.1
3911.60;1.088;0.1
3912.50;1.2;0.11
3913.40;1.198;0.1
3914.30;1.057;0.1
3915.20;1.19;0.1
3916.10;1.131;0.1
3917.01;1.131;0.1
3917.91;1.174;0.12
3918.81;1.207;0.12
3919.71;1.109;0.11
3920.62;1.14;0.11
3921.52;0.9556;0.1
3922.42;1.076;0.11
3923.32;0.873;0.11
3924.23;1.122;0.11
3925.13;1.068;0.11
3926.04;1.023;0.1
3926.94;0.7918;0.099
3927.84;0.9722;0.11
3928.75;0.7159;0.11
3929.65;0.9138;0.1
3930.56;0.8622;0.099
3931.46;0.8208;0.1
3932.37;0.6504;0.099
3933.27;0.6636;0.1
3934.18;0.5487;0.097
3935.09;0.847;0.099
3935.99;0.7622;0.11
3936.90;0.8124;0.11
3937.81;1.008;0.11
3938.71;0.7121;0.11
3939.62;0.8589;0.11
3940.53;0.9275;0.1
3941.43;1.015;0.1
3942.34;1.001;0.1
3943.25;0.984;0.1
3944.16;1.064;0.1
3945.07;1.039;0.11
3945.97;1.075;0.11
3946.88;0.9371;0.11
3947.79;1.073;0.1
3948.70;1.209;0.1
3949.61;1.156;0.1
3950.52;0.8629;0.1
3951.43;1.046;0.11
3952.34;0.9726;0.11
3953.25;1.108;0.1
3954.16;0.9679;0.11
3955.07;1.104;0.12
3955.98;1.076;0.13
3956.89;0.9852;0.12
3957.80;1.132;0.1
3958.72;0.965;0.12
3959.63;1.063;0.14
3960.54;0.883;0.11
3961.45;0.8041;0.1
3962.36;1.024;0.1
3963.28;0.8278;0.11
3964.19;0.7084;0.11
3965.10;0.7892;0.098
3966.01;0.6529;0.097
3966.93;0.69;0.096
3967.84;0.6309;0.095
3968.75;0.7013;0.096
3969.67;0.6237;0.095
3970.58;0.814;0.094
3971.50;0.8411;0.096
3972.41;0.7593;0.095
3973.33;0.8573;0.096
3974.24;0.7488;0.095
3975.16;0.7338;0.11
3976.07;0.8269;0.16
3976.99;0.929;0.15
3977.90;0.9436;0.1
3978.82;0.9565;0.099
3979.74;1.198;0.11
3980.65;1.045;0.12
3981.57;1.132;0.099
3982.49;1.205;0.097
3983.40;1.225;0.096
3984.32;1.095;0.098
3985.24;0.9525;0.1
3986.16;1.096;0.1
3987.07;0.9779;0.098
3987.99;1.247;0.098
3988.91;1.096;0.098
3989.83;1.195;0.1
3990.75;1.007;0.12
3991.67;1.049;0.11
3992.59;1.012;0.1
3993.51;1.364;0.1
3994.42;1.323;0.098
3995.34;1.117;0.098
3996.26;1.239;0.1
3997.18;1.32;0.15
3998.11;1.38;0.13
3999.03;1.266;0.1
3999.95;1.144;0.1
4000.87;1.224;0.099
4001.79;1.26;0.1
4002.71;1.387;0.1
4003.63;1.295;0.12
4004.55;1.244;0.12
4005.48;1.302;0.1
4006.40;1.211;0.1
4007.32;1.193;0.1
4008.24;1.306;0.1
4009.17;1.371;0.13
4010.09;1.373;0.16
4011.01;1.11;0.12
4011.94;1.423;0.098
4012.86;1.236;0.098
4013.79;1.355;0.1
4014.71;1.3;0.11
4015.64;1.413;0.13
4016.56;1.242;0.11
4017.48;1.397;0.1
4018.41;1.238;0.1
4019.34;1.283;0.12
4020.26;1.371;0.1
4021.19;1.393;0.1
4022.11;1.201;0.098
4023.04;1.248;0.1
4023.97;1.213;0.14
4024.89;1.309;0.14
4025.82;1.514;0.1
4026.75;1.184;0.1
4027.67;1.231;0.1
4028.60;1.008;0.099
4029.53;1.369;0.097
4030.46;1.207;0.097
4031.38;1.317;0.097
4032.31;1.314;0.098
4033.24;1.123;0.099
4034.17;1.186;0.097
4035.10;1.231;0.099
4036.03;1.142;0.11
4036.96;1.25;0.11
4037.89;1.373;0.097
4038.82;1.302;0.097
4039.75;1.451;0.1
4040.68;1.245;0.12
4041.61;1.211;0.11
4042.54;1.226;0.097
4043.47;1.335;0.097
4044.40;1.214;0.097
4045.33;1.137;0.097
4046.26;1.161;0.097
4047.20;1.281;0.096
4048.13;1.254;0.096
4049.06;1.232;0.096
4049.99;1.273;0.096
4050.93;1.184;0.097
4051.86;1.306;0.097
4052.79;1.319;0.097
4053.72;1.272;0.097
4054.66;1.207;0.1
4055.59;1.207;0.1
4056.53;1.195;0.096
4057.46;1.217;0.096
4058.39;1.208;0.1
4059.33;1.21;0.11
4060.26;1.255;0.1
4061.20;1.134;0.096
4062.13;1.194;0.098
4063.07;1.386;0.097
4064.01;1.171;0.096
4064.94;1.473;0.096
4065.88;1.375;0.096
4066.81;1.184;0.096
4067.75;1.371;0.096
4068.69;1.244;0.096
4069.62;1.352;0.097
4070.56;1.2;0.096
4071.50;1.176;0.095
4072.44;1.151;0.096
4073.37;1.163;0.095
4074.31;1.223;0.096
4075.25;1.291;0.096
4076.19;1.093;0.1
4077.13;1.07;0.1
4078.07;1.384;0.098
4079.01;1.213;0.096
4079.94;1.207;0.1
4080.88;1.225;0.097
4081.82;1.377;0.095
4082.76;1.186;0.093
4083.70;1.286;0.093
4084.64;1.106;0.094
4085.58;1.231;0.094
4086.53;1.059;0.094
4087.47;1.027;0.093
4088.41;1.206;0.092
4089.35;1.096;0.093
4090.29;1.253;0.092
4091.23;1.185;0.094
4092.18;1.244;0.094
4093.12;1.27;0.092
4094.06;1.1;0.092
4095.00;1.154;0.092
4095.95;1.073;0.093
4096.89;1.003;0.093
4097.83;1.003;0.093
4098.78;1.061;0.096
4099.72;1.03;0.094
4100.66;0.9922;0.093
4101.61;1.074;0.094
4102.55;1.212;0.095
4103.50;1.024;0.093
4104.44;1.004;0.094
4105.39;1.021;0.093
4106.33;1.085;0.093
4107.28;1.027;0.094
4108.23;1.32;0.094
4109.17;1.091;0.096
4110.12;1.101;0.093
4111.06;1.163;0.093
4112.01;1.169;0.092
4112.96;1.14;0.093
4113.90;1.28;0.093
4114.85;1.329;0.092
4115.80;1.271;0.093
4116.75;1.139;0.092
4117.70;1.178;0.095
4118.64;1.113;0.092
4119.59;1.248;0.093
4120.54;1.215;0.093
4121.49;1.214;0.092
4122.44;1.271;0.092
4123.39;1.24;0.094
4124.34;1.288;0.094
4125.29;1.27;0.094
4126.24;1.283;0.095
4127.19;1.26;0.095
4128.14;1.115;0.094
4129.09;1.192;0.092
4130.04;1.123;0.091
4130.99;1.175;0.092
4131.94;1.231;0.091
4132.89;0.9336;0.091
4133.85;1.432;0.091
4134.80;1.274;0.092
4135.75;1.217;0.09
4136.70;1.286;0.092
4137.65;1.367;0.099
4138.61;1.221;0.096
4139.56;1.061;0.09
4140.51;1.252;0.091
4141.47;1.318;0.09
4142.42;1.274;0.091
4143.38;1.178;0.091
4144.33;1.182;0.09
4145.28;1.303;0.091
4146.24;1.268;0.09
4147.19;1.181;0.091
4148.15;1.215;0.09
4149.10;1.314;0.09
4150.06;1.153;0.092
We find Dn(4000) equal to 1.3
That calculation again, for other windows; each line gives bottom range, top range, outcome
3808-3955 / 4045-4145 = 1.38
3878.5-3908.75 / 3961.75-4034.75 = 1.22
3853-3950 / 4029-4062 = 1.34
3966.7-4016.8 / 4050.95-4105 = 1.12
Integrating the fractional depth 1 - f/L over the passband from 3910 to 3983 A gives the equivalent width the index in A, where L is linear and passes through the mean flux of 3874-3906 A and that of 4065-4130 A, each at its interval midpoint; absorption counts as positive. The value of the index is 5.3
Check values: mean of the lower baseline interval 0.968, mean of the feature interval 0.95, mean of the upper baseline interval 1.18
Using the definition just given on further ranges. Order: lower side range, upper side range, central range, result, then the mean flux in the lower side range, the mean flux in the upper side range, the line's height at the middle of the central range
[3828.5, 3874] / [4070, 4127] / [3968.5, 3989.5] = 2.0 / 0.949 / 1.17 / 1.06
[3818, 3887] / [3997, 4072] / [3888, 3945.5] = 3.7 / 0.94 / 1.27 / 1.06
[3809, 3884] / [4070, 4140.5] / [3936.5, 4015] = 1.0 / 0.944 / 1.18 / 1.06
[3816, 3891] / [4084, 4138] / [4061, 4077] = -1.6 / 0.94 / 1.17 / 1.13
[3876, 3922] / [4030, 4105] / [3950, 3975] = 4.9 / 1.02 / 1.21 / 1.09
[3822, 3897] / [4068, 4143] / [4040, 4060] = -1.9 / 0.947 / 1.18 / 1.13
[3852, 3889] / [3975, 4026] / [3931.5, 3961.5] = 4.7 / 1.01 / 1.21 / 1.13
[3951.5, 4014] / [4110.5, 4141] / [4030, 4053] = -2.6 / 1.06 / 1.22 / 1.12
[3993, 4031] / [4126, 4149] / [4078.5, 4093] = 0.6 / 1.28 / 1.22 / 1.25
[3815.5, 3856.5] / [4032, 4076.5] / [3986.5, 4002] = -0.6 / 0.883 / 1.24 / 1.14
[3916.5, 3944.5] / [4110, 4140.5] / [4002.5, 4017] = -3.5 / 0.929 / 1.21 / 1.05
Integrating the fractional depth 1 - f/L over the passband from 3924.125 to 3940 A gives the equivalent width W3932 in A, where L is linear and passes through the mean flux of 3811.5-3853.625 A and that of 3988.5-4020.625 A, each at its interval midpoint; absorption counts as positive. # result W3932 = 3.8 A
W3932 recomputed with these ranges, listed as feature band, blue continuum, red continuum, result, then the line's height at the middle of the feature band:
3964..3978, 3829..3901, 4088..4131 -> 3.78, 1.04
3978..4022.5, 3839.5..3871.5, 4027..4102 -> -2.55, 1.16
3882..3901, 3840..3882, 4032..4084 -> 1.73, 1.05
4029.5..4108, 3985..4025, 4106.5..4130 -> 1.16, 1.22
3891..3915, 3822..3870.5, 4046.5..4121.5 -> -1.10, 0.998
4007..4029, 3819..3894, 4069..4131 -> -3.93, 1.09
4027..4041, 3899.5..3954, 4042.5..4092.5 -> -0.93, 1.17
